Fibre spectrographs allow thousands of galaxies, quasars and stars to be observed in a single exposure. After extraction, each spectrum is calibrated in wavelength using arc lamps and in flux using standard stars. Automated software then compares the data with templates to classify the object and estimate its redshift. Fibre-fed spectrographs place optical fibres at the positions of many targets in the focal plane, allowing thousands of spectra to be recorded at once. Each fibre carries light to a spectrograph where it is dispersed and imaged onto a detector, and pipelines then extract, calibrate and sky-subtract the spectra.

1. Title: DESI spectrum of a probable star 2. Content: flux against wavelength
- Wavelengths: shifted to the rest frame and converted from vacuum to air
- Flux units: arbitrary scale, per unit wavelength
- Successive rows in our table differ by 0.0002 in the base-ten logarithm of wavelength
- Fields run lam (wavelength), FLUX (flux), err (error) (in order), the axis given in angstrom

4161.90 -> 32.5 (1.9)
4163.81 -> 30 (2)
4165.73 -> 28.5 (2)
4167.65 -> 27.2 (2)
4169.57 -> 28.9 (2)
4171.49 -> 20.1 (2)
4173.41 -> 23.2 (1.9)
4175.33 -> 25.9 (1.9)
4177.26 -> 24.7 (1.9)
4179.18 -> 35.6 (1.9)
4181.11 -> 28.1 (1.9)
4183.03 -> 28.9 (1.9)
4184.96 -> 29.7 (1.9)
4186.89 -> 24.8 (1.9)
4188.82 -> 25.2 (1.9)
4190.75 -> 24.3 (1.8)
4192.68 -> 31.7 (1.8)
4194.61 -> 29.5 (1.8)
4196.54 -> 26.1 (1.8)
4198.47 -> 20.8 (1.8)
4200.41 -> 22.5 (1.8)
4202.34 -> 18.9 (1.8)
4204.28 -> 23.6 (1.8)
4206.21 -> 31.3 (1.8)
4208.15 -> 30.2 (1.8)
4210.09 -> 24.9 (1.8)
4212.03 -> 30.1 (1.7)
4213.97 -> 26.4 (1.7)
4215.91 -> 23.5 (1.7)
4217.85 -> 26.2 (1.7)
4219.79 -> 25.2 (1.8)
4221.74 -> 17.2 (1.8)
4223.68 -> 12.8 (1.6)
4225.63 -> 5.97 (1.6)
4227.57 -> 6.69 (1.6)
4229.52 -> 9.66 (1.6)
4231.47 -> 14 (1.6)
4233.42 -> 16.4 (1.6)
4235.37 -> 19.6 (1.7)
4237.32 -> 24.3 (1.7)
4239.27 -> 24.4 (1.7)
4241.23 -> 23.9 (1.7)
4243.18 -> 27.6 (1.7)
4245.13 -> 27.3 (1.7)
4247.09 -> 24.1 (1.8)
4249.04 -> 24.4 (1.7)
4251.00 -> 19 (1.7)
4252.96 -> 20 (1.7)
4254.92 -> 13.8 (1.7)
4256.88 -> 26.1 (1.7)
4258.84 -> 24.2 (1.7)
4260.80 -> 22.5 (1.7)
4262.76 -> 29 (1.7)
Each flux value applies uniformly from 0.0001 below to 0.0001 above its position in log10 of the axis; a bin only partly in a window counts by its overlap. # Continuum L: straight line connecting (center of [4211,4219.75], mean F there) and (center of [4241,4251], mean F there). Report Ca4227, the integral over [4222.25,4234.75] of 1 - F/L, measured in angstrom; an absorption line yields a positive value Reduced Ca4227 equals 6.97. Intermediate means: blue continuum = 26.4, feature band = 11.4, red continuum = 25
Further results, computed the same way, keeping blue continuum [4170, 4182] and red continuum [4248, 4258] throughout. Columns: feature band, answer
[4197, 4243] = 4.44 angstrom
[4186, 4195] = -0.60 angstrom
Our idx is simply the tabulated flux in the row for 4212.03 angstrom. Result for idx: 30.1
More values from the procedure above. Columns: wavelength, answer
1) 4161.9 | 32.5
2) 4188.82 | 25.2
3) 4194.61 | 29.5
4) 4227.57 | 6.69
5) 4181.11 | 28.1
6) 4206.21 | 31.3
